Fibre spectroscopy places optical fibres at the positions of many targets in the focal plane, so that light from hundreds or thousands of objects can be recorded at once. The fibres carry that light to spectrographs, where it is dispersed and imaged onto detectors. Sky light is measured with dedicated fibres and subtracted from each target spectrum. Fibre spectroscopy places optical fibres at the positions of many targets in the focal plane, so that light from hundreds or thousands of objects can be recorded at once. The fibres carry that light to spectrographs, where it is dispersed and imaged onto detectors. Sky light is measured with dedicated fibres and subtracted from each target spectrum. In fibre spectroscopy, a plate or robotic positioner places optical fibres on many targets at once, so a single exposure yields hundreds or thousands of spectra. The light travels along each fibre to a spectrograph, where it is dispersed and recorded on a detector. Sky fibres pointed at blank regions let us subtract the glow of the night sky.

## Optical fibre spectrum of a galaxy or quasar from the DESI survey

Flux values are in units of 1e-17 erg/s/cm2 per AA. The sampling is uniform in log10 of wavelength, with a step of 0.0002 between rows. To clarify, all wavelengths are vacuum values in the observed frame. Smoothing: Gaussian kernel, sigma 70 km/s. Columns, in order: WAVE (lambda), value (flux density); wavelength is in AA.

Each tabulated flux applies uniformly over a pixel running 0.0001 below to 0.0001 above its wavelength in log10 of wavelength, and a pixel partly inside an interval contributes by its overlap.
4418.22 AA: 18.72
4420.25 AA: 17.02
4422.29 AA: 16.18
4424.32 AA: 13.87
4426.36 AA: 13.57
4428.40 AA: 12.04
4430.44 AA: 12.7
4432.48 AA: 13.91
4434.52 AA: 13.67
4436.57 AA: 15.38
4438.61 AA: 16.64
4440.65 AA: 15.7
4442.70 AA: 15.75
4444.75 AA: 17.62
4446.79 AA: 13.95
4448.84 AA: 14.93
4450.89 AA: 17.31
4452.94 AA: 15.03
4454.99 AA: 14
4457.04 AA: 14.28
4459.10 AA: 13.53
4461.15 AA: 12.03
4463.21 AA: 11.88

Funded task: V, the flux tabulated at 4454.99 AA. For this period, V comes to 14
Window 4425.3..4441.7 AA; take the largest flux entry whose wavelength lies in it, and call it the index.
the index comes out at 16.64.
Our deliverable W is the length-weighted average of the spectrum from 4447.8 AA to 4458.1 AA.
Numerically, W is 15.1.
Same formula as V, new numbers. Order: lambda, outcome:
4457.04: 14.28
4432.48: 13.91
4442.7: 15.75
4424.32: 13.87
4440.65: 15.7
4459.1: 13.53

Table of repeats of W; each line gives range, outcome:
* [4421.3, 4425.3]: 15.1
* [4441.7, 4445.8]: 16.7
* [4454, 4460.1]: 13.9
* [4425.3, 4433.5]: 13.1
